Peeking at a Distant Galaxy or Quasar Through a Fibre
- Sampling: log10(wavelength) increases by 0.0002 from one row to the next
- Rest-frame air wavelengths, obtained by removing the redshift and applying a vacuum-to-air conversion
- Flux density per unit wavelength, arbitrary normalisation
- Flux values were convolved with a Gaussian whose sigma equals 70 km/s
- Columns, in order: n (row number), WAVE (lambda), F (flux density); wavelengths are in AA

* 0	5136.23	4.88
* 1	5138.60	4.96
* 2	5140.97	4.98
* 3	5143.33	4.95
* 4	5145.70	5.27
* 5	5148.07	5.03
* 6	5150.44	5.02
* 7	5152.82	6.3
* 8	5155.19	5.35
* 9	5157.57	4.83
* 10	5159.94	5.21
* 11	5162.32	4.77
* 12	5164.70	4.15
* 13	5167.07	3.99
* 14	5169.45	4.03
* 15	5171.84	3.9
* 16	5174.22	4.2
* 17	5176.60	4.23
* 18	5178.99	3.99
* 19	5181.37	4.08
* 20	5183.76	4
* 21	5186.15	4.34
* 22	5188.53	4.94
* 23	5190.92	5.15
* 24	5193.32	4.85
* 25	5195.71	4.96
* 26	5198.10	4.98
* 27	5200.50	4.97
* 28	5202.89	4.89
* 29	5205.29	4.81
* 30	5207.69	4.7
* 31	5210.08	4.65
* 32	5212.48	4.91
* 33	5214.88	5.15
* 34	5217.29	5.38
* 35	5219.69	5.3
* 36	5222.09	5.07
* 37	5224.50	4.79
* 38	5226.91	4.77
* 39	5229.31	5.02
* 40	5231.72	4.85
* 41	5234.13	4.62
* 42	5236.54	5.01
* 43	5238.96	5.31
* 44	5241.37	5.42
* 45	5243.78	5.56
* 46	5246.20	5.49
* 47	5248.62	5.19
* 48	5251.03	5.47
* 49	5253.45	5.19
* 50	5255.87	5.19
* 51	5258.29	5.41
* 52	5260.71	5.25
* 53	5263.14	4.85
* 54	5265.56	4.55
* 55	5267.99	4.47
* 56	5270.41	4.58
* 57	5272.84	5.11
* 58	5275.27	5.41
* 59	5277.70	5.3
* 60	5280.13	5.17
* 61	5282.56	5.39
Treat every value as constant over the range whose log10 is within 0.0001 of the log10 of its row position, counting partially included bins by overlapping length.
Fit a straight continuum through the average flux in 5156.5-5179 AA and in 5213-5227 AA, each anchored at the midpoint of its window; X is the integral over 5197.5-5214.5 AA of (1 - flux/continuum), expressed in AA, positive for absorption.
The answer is 0.1 AA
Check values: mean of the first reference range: 4.34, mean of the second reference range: 5.09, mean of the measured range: 4.86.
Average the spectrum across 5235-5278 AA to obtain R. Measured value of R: 5.15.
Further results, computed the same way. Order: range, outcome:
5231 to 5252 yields 5.22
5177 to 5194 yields 4.45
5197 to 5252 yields 5.06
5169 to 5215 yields 4.58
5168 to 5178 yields 4.08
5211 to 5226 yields 5.08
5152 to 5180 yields 4.56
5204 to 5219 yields 4.95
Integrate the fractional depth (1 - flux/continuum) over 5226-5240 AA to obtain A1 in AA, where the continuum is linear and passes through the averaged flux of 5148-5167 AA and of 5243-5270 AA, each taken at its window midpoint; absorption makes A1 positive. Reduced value 0.5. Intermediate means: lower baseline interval 5.02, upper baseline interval 5.12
